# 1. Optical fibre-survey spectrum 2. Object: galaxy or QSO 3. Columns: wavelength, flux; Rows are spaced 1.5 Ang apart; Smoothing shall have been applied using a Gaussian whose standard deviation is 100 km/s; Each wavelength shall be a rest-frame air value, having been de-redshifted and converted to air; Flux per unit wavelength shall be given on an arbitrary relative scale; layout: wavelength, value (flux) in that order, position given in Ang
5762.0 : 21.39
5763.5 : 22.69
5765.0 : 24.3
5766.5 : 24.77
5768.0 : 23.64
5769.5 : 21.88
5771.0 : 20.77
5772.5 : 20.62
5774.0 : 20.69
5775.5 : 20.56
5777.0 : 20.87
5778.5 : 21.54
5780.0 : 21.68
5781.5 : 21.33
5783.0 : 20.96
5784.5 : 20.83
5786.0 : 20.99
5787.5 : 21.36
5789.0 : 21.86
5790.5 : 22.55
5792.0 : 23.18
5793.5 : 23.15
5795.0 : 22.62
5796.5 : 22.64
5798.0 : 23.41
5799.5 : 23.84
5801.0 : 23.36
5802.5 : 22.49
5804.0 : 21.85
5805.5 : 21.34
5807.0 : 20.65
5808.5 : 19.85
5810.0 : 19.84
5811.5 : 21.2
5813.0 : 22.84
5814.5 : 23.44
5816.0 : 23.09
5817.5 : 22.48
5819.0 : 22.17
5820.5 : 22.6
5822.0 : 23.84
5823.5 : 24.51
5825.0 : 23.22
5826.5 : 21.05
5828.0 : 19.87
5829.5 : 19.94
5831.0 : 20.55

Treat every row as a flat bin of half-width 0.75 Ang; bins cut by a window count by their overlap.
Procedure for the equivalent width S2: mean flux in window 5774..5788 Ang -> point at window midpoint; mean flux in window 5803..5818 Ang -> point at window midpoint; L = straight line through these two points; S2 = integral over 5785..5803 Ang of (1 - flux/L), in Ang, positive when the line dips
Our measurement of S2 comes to -1.1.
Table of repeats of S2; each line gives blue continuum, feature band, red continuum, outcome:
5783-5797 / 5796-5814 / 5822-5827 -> 0.5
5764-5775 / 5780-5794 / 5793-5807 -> 0.5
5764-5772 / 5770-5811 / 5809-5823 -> 1.9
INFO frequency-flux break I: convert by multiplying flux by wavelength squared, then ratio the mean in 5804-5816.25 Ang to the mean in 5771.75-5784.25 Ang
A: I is 1.03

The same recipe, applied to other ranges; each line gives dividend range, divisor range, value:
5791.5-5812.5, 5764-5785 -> 1.02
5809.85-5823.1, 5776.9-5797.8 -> 1.04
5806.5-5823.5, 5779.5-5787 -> 1.06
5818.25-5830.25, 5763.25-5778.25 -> 1.02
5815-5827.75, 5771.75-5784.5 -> 1.10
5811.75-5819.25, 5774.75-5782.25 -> 1.09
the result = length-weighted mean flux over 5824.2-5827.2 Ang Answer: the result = 22.2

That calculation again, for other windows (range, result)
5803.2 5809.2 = 20.9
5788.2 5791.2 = 22.2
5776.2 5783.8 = 21.3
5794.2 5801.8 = 23.2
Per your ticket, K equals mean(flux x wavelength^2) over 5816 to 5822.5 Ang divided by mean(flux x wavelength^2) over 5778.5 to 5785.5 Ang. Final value 1.1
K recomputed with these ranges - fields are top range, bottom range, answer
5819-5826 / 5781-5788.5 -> 1.12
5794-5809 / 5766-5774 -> 1.02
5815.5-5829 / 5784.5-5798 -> 1.02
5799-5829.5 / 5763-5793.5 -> 1.02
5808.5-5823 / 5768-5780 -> 1.07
